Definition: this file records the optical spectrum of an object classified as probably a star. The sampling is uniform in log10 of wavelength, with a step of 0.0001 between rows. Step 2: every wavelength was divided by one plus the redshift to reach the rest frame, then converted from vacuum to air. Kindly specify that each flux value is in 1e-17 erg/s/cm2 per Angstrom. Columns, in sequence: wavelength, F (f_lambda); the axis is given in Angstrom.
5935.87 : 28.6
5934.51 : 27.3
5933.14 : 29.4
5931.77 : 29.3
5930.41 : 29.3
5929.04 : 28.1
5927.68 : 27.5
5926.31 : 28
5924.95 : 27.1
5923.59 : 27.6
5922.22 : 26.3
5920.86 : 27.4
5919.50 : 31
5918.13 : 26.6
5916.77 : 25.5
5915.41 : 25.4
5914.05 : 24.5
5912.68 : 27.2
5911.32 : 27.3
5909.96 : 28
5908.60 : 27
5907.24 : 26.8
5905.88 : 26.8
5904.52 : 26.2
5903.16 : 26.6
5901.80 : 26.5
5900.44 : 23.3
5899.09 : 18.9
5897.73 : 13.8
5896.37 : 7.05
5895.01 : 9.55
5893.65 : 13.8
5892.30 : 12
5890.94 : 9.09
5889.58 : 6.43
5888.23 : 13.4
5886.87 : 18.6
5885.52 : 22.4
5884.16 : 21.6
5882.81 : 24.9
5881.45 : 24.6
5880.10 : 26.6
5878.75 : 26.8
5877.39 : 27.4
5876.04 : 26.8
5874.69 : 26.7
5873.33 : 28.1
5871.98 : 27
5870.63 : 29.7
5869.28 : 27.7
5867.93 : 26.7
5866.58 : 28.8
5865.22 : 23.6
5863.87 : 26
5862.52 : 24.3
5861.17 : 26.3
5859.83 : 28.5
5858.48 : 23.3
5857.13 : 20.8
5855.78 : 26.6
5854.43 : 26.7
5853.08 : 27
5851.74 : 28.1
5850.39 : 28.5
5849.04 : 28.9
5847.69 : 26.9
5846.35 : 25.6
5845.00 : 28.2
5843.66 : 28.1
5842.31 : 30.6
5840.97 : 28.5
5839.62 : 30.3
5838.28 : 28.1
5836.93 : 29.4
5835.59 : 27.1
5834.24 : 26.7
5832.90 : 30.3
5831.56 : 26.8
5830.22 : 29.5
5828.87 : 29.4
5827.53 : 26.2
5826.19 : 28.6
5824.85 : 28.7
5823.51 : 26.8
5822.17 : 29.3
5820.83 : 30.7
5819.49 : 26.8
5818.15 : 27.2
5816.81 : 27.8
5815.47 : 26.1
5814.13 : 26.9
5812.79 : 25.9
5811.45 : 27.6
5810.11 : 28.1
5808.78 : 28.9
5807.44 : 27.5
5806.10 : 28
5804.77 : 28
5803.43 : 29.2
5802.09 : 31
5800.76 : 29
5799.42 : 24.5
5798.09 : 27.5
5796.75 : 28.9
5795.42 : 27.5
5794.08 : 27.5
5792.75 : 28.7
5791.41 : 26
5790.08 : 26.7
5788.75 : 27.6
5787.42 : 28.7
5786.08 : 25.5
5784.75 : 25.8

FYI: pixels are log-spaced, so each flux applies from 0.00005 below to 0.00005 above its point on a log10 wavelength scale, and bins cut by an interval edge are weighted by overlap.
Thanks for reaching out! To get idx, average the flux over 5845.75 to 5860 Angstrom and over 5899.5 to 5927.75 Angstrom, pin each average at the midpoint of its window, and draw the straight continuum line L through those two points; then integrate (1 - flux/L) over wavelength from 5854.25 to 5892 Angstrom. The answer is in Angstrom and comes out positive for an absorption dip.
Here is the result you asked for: 3.89 Angstrom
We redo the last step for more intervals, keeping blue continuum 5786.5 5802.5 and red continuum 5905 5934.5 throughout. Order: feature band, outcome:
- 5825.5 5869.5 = 0.4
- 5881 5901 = 8.5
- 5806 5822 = 0.0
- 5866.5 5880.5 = 0.0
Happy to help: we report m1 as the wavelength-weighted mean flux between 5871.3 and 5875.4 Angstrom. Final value 27.3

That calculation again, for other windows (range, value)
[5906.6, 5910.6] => 27.3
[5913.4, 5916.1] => 25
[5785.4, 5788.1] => 27.1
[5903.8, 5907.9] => 26.6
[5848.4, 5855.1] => 27.8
